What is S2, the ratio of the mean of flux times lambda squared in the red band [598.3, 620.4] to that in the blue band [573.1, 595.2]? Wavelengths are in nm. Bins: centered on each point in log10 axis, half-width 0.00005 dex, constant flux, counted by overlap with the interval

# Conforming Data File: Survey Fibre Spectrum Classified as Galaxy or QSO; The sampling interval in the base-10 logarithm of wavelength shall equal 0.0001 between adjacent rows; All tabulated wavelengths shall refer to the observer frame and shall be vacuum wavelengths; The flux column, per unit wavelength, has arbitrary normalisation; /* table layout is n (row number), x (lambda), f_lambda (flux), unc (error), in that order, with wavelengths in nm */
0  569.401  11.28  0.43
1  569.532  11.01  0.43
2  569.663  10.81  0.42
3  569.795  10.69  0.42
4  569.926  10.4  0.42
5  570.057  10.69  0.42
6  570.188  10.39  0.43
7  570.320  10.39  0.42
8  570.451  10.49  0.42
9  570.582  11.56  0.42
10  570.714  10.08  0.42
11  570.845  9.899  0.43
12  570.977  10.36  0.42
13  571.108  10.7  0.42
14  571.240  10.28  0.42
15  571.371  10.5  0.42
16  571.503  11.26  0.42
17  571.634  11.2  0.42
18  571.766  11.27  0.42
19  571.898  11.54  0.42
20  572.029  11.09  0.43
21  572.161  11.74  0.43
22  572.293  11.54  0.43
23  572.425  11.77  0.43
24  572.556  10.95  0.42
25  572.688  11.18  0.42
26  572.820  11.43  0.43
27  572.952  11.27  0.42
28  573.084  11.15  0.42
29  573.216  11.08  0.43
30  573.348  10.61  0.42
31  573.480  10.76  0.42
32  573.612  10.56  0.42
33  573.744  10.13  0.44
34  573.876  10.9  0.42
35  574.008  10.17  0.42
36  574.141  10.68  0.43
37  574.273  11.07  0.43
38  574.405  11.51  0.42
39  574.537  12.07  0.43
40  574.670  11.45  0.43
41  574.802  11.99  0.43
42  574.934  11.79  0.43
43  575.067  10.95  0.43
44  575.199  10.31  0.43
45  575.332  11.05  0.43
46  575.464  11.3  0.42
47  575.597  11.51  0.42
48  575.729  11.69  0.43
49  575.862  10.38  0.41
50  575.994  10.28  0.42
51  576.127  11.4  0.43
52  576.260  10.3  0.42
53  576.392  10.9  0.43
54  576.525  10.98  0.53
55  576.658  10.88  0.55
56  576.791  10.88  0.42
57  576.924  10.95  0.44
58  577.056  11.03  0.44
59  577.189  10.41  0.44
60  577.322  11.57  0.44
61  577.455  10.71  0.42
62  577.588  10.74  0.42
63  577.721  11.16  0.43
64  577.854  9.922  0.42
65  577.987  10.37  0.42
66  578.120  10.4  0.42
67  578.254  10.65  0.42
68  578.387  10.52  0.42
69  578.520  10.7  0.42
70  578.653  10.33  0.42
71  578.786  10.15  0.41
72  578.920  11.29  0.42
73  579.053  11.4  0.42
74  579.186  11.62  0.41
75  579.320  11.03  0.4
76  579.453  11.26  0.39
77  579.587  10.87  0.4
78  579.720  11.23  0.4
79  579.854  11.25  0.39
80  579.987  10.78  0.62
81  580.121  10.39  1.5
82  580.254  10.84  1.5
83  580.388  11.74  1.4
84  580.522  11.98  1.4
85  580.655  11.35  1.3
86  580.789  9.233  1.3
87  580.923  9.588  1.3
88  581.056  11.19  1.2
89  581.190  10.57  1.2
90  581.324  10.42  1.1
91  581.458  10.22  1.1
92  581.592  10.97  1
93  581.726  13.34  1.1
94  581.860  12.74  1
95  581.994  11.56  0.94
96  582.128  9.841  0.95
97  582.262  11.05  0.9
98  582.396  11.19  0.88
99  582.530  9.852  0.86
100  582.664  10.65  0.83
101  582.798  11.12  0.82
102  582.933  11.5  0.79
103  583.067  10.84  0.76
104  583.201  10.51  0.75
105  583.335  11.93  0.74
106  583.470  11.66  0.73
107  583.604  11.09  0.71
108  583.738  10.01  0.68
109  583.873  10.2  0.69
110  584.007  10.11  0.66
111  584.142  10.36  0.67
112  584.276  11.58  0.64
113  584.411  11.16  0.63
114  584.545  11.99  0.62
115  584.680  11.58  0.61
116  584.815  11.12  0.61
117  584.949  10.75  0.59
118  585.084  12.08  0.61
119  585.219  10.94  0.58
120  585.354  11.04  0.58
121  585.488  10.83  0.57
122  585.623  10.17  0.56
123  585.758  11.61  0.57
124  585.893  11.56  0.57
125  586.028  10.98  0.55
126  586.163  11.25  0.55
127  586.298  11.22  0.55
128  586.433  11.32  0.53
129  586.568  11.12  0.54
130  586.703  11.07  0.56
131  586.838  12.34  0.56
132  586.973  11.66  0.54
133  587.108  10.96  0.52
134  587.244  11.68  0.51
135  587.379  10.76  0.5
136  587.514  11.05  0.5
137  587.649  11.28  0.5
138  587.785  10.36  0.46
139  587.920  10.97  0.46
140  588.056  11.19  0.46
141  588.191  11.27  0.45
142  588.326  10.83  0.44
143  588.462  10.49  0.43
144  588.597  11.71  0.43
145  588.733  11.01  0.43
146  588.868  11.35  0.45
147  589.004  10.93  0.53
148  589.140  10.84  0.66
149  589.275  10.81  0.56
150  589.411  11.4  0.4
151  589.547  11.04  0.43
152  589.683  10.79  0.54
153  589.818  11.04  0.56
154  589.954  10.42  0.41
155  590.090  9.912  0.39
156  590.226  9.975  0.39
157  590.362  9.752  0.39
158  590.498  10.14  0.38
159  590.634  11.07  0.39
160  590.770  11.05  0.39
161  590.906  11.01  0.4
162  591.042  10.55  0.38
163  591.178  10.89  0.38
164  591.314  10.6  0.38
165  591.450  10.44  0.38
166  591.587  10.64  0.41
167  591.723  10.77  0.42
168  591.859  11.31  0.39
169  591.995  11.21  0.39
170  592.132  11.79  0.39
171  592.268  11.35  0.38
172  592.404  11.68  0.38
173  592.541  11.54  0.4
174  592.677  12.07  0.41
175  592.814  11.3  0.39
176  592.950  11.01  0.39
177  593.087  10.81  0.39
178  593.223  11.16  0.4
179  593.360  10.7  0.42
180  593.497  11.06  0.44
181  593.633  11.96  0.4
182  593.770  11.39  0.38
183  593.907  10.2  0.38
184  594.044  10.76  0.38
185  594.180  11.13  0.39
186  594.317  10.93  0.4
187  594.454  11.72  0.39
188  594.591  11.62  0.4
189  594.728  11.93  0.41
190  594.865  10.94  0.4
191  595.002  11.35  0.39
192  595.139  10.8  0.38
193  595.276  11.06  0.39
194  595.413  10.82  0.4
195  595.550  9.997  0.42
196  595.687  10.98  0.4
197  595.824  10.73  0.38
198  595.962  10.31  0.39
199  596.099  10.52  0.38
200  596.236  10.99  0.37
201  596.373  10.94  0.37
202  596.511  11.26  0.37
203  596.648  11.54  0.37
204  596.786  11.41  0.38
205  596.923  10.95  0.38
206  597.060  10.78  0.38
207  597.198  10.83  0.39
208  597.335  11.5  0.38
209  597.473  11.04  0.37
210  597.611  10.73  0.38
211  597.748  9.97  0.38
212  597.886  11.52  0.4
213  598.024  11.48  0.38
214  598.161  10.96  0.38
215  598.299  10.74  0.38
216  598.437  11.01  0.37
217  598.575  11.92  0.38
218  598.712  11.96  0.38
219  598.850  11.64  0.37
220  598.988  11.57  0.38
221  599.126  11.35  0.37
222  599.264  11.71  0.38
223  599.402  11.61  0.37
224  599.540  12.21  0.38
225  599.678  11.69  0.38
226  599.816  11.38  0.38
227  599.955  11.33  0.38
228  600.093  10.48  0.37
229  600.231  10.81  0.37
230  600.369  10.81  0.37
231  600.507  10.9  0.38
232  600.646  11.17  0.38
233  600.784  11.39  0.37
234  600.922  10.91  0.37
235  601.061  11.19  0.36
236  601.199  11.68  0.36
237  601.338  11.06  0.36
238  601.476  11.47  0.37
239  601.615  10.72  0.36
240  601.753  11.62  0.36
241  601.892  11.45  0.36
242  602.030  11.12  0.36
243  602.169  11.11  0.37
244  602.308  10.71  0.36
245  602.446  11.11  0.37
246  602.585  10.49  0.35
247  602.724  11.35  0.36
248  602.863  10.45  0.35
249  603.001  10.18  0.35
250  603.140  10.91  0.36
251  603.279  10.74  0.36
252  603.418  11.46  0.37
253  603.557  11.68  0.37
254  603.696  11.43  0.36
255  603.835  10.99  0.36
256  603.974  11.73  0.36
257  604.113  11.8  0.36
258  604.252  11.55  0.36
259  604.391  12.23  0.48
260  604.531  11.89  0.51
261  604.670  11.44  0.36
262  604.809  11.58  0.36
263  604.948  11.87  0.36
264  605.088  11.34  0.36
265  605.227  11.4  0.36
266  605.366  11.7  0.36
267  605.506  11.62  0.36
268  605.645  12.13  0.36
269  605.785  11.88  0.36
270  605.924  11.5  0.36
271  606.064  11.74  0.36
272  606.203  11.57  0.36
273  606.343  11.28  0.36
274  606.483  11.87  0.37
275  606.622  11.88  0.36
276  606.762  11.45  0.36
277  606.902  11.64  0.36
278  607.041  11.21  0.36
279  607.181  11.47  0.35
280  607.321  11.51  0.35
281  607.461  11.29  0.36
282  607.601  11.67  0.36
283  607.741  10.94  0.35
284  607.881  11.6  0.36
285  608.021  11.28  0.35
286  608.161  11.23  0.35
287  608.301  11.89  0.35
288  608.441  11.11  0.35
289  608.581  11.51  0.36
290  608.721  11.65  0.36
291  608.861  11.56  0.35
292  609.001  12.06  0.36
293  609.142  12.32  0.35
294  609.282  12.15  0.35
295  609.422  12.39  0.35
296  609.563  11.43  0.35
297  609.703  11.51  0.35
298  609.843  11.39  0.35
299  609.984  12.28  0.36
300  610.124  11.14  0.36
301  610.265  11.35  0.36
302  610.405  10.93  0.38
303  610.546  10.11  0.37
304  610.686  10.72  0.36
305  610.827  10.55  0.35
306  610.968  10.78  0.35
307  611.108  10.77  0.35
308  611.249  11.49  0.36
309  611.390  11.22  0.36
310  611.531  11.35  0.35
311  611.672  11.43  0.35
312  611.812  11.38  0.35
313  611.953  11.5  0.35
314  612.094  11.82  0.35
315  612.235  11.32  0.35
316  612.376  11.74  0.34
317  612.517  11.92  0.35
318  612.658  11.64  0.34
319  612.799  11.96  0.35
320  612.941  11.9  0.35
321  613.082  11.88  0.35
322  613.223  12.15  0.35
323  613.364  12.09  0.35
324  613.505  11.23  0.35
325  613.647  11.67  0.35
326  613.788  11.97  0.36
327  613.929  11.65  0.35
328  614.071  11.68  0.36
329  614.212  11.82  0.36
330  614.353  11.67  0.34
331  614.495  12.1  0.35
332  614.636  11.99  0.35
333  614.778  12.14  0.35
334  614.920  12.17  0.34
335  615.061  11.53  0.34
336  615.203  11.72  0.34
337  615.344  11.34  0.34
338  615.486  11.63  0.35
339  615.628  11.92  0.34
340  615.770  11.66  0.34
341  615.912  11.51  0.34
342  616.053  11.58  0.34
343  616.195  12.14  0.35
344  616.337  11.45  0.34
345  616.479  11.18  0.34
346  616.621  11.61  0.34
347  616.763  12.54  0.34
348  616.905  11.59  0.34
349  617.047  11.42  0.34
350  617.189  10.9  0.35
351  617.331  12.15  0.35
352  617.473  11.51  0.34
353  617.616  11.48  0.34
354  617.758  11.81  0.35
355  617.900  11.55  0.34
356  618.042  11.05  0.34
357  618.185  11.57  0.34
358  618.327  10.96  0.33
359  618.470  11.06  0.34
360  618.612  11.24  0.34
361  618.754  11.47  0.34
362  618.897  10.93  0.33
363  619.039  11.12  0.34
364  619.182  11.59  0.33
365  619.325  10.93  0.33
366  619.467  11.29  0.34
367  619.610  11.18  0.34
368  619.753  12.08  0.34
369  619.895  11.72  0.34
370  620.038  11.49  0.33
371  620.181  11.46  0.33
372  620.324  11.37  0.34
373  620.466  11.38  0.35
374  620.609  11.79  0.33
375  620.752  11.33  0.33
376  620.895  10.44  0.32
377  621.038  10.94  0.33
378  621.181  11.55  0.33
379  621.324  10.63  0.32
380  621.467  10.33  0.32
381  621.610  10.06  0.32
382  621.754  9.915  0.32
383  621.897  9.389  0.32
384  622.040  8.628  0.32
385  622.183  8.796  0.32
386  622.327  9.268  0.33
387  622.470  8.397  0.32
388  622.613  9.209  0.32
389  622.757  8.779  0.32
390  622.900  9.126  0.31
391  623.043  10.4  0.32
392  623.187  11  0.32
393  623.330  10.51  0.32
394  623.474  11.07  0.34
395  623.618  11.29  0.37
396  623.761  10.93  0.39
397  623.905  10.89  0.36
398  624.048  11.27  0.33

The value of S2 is 1.13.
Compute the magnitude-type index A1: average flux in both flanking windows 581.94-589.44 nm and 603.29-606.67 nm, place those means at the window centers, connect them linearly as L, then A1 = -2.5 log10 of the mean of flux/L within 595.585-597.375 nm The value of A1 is 0.041 mag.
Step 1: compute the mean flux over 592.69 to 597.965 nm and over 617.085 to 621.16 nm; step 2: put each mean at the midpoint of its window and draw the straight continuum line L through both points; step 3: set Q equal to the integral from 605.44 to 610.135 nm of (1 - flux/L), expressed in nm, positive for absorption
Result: -0.180 nm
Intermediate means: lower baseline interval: 11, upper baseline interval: 11.4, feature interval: 11.6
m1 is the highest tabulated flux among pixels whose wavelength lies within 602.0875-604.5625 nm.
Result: 12.23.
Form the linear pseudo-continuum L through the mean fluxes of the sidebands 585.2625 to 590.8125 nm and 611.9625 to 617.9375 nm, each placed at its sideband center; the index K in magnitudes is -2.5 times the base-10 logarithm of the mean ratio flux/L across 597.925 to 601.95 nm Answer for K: 0.00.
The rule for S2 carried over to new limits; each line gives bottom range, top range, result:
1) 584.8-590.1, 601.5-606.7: 1.09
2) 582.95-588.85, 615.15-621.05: 1.15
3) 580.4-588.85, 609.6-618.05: 1.15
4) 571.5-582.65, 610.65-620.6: 1.20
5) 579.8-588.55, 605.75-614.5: 1.14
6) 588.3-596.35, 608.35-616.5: 1.13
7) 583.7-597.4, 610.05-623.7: 1.11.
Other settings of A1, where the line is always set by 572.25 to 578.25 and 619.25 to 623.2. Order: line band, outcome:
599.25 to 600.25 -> -0.07 mag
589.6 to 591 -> 0.03 mag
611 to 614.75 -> -0.11 mag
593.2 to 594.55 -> -0.03 mag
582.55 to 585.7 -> -0.01 mag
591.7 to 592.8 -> -0.07 mag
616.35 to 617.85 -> -0.11 mag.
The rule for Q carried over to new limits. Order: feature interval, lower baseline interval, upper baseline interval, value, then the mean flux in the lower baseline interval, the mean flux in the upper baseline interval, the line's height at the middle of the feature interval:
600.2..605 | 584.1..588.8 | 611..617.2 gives 0.10 nm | 11.2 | 11.7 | 11.5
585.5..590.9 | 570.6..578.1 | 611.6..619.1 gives 0.10 nm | 11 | 11.6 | 11.2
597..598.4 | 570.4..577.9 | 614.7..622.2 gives 0.02 nm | 11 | 11.3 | 11.1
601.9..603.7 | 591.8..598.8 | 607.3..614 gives 0.05 nm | 11.1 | 11.5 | 11.3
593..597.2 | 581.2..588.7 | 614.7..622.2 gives 0.05 nm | 11.1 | 11.3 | 11.2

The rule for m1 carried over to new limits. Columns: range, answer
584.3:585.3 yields 12.08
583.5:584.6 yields 11.99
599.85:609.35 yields 12.32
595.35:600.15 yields 12.21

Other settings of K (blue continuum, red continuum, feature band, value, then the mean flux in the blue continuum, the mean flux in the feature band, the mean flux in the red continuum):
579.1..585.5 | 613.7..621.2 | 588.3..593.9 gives 0.019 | 11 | 11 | 11.5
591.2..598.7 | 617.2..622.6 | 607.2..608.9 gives -0.044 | 11.1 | 11.4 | 10.9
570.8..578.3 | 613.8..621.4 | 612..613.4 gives -0.035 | 11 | 11.8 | 11.5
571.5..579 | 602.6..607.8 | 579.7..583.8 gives 0.009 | 11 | 11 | 11.5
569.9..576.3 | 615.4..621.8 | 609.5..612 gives 0.009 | 11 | 11.2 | 11.3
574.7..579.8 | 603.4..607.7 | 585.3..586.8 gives 0.000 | 10.9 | 11.1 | 11.6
